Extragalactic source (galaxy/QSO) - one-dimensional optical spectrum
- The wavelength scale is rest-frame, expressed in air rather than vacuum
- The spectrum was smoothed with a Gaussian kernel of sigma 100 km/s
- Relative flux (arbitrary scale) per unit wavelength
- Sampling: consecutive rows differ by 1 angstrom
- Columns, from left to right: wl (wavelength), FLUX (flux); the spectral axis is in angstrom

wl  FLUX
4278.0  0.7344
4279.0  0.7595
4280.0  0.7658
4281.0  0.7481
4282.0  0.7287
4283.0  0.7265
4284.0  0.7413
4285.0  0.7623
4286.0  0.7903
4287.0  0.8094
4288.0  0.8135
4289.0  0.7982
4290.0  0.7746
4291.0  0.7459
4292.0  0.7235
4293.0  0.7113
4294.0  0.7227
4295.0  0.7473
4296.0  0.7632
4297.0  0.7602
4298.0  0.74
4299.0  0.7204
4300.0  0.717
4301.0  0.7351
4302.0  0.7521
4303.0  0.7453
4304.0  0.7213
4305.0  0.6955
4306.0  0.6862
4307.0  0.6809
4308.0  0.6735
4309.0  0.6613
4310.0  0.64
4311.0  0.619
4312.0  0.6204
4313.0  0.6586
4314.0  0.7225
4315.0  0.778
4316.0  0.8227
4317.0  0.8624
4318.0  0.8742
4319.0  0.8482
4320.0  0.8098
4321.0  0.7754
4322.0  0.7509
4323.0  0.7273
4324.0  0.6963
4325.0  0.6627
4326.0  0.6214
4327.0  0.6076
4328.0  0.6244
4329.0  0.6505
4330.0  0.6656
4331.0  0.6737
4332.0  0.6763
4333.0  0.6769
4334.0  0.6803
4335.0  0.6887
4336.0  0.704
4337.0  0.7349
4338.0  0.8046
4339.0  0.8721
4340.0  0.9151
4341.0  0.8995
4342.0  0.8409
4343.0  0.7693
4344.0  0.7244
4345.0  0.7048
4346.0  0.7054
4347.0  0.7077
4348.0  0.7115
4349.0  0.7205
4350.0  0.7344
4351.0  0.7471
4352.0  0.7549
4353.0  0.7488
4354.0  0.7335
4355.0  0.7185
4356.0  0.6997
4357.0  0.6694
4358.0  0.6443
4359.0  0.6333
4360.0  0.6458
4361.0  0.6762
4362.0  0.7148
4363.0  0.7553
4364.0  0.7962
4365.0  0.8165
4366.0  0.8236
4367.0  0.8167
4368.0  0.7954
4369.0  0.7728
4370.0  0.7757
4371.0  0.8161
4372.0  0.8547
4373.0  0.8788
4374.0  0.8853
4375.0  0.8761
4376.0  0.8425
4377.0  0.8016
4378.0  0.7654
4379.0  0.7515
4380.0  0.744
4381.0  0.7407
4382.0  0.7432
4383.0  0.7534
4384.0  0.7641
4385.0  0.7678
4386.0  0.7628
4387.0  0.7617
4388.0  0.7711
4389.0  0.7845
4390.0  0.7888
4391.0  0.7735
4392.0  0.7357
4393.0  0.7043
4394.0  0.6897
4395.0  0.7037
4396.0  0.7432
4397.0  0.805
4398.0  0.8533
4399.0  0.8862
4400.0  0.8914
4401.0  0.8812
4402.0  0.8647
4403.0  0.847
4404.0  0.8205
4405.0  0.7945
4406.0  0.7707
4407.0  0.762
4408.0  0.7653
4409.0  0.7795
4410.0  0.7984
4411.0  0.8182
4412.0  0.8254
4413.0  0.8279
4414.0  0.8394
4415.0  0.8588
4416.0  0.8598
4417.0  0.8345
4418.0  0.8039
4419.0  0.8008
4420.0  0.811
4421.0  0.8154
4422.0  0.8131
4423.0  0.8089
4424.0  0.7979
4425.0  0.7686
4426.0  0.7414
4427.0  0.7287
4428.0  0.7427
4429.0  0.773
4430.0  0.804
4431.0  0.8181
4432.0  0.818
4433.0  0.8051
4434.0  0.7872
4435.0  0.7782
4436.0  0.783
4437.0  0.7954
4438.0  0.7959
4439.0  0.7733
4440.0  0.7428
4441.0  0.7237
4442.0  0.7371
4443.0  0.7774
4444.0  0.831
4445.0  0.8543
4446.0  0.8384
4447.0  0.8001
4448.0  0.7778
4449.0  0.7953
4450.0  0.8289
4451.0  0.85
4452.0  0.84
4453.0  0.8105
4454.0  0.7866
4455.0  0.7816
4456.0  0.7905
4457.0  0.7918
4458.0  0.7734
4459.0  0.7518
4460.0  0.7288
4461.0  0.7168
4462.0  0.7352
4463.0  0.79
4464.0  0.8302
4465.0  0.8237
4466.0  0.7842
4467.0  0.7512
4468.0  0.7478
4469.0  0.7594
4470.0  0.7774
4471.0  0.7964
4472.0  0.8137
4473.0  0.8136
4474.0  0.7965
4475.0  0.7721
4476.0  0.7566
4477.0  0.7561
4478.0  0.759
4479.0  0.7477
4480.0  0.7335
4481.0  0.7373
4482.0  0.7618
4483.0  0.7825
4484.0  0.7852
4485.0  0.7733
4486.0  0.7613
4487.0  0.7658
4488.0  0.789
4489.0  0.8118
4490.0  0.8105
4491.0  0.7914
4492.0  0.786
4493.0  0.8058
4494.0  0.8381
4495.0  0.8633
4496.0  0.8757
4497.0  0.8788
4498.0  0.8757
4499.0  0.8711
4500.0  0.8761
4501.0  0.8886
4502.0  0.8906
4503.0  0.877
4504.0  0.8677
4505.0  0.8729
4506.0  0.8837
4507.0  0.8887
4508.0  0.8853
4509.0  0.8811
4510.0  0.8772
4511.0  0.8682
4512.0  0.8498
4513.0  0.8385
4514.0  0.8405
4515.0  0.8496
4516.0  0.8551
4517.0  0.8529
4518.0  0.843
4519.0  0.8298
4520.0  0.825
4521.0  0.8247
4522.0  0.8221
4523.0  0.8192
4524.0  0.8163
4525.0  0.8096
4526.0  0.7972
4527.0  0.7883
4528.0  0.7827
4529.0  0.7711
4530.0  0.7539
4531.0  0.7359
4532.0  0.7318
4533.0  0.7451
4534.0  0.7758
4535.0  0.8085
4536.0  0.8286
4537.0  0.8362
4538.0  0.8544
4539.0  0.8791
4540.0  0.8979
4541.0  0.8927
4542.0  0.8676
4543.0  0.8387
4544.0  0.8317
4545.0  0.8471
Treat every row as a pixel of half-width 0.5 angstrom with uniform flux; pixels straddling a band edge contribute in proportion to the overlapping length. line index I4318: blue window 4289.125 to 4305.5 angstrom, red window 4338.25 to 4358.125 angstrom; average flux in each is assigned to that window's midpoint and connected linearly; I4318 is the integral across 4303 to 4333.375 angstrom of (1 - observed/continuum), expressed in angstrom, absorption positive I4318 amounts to 1.5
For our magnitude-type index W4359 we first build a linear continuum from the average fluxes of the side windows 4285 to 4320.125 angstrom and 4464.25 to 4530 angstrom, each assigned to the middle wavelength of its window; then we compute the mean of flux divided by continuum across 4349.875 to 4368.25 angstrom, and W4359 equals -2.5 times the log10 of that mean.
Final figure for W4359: 0.05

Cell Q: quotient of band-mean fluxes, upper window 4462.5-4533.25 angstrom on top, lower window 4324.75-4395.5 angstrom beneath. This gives 1.1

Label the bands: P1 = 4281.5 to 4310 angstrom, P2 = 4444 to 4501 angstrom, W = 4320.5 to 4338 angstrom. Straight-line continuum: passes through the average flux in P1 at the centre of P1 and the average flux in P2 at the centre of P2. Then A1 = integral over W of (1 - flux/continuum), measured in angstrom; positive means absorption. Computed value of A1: 1.4 angstrom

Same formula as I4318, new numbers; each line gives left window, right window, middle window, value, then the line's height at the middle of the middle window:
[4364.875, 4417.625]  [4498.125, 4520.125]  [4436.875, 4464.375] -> 1.5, 0.833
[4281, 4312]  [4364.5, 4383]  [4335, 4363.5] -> 1.5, 0.78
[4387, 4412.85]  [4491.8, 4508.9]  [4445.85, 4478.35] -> 2.1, 0.84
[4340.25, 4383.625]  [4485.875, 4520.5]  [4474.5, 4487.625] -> 1.2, 0.835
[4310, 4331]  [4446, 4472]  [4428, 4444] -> -0.1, 0.775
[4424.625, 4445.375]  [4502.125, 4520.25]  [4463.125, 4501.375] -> 1.5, 0.83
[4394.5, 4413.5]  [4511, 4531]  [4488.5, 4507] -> -0.8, 0.817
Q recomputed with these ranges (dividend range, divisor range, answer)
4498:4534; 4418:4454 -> 1.05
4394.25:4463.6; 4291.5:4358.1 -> 1.10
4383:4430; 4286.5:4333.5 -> 1.10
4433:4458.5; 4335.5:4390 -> 1.04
